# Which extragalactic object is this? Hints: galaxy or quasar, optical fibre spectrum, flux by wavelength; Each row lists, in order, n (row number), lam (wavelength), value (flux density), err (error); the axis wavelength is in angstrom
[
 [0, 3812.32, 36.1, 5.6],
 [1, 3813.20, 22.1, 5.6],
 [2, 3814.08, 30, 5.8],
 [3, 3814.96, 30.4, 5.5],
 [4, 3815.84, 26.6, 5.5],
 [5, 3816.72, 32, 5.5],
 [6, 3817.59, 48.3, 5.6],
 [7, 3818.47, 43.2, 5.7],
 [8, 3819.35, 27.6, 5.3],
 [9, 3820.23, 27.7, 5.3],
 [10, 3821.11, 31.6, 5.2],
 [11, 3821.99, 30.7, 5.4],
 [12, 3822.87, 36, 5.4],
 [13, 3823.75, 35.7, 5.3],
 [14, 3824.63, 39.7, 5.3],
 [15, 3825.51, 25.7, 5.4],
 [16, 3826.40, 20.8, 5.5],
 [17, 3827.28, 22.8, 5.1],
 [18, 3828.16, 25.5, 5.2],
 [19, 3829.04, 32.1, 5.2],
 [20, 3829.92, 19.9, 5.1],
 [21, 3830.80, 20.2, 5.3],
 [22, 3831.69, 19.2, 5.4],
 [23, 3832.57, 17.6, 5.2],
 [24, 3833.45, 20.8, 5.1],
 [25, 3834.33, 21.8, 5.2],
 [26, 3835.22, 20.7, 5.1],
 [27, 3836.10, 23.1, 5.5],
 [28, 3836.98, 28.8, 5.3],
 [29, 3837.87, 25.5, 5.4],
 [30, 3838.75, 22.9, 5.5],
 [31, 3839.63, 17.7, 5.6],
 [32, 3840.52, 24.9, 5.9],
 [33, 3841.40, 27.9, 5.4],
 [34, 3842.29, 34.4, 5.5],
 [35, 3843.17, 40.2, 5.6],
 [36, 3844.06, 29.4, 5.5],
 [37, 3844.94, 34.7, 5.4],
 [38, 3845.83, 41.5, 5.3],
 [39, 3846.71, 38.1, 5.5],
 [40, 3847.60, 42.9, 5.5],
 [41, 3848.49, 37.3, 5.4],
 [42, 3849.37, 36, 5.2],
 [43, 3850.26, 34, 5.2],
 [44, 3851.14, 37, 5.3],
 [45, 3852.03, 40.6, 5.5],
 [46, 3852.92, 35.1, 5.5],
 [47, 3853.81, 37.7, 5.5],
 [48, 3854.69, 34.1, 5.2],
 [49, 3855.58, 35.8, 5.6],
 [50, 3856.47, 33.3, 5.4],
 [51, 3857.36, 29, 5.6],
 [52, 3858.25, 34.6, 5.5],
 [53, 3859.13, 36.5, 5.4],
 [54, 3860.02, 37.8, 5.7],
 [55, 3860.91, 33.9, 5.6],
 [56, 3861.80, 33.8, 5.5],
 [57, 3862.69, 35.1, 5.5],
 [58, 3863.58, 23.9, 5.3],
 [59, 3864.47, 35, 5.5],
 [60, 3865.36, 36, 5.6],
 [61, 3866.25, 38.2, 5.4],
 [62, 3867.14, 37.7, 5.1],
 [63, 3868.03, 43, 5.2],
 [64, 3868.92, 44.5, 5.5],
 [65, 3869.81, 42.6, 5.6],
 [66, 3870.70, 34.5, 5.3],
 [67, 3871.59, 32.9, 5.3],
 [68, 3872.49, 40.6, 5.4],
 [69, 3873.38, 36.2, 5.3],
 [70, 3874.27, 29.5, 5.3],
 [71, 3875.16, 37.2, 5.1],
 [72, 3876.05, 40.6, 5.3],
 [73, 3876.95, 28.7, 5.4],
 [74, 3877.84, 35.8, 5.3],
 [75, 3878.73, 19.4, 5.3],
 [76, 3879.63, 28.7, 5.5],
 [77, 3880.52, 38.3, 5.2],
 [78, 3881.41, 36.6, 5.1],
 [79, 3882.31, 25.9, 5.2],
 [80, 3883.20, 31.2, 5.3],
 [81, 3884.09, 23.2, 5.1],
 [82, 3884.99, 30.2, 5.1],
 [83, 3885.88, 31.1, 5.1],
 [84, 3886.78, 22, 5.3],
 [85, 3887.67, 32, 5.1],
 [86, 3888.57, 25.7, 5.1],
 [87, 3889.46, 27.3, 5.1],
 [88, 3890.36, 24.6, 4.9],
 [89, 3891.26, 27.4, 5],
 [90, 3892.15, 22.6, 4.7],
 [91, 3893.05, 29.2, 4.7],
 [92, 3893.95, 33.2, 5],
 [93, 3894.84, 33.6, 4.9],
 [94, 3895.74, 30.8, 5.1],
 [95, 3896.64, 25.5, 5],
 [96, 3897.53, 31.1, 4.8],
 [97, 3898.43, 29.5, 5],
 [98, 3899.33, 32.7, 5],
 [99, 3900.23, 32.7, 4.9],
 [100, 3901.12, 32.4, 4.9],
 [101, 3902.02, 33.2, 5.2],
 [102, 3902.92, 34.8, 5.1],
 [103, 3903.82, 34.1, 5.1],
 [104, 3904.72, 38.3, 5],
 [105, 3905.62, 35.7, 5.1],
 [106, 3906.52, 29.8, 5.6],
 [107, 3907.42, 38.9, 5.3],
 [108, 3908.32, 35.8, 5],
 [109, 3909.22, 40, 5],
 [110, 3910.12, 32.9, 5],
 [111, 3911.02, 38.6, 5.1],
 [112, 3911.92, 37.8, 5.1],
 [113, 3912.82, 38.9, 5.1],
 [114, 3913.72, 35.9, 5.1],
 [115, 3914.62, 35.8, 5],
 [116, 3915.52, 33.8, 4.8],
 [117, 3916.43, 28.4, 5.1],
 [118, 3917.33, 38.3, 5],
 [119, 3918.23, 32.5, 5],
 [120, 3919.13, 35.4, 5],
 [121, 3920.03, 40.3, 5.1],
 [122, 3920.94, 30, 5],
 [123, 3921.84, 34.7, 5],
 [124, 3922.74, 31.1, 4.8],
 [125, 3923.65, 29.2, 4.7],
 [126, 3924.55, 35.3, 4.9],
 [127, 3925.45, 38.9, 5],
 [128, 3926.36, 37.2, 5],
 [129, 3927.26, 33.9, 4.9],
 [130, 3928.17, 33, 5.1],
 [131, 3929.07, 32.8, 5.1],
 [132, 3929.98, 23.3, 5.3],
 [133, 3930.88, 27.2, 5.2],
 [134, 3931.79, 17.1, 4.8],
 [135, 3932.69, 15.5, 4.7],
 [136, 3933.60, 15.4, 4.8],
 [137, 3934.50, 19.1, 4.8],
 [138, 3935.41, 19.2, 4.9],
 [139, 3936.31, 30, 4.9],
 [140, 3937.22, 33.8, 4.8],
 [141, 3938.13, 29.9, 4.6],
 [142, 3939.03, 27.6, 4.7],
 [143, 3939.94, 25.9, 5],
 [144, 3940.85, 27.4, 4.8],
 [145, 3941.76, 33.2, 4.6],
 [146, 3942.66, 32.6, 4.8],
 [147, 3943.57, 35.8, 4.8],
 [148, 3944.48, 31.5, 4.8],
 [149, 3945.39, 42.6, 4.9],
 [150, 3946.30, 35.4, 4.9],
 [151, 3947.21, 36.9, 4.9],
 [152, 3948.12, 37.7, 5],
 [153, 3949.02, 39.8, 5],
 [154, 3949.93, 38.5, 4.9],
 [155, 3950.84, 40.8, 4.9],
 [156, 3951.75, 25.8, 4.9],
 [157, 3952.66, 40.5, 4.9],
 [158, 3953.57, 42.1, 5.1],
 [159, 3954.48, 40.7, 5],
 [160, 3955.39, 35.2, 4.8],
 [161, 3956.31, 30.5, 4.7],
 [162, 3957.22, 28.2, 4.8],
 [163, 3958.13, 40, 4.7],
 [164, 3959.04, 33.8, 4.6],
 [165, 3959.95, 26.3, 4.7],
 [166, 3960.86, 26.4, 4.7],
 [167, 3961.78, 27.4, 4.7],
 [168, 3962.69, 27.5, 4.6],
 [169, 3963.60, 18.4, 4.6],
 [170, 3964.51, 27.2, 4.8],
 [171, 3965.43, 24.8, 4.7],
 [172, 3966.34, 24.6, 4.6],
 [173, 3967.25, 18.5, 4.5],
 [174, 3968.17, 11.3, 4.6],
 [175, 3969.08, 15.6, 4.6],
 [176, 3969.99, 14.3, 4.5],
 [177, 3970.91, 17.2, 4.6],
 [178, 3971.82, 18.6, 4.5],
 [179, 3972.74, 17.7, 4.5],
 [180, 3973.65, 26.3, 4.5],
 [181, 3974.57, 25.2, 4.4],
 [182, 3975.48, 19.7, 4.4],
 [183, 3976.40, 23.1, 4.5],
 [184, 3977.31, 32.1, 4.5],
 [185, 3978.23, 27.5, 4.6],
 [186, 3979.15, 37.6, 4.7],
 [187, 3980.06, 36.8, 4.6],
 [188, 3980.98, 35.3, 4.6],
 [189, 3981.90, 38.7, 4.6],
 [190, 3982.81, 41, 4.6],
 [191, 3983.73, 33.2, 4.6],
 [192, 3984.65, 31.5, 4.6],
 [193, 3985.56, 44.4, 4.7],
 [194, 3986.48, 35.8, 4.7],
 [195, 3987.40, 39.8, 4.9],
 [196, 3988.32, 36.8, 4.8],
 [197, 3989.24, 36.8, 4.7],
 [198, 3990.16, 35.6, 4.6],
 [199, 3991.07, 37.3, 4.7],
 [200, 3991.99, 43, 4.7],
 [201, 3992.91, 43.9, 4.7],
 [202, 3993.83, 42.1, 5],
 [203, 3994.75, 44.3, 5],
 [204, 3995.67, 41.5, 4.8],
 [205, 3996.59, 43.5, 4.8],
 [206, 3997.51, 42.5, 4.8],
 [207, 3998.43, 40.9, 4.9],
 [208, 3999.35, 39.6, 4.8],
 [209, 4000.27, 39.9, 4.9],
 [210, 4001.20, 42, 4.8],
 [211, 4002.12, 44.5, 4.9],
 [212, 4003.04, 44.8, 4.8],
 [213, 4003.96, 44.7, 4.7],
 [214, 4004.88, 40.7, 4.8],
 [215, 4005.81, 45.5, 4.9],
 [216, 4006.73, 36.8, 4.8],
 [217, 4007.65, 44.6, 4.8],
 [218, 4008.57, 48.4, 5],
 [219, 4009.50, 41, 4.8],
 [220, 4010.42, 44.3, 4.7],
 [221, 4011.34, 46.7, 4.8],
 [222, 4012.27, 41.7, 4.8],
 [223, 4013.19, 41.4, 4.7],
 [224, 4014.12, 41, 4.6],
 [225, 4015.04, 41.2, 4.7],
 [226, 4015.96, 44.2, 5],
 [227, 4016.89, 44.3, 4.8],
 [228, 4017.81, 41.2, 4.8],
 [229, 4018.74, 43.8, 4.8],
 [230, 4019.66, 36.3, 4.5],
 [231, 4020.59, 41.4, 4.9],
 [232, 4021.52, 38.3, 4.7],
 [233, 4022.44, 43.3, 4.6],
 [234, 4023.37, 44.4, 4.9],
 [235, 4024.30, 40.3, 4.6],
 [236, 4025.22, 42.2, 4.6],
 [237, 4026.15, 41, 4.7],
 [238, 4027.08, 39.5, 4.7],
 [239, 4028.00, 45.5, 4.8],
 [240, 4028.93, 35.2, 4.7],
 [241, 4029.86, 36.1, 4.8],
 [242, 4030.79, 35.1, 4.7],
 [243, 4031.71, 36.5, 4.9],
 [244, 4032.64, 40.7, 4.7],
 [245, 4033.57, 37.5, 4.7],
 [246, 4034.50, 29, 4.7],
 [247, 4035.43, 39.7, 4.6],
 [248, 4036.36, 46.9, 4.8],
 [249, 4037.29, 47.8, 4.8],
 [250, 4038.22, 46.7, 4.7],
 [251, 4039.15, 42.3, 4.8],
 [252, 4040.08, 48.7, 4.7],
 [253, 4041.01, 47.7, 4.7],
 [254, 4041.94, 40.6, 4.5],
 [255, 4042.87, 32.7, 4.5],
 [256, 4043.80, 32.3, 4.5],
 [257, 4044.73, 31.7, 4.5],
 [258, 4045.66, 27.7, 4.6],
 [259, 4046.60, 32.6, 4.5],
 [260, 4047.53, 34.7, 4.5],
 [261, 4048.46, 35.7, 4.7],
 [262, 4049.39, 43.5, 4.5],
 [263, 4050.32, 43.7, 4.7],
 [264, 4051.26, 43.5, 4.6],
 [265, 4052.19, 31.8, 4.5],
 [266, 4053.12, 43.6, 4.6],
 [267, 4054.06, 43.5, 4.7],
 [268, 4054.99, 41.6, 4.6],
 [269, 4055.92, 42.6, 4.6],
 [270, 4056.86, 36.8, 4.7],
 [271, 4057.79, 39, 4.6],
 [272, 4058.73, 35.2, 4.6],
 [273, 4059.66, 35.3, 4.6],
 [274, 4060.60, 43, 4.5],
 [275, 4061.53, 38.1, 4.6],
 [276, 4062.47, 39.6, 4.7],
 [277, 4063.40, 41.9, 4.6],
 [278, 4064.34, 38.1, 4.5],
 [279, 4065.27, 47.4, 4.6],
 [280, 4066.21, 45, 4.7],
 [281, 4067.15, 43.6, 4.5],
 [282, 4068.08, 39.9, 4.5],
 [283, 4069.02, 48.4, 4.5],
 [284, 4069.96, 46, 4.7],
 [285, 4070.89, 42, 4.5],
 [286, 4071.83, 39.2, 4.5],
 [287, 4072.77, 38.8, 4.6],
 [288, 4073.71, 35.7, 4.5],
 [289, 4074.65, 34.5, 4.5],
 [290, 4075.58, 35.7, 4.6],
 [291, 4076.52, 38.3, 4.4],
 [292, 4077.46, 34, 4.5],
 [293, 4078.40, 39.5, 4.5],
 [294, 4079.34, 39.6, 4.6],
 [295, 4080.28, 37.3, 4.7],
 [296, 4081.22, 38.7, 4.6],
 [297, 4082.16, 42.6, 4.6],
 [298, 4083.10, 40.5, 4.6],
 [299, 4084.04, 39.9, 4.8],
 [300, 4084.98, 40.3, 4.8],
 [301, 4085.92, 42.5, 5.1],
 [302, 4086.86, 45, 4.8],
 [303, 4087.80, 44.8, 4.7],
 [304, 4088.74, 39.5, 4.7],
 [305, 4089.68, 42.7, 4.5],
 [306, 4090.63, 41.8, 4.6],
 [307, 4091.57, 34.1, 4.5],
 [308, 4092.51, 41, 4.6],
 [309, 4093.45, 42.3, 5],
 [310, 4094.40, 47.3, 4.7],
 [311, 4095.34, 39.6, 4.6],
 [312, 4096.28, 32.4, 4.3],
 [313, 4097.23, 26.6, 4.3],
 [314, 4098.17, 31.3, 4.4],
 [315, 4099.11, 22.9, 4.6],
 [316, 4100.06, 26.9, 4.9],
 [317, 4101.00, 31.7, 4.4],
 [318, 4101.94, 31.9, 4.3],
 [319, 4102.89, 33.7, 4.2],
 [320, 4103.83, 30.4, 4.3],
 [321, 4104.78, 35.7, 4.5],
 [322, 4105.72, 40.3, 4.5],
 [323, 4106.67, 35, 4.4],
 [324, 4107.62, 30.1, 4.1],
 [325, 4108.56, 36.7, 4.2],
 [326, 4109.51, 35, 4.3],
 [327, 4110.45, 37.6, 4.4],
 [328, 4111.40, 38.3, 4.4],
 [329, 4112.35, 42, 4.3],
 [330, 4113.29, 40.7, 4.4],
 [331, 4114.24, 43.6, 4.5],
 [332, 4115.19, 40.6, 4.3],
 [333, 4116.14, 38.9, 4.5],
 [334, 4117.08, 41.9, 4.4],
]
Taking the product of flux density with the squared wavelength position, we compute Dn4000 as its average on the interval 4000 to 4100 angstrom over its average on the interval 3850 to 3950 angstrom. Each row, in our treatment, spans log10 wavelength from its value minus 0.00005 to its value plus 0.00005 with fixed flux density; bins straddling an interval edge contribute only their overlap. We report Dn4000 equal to 1.32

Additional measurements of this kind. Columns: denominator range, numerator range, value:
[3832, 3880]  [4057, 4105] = 1.31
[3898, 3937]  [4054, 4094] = 1.36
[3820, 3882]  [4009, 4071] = 1.39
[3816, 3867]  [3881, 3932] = 1.06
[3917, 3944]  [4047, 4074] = 1.45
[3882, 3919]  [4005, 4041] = 1.39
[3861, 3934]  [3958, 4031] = 1.16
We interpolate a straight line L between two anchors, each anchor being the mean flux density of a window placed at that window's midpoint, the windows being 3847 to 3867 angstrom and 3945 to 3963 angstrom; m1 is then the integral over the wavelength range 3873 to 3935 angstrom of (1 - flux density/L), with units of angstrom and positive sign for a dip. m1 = 6.6 angstrom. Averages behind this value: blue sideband 35.4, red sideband 34.8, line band 31.4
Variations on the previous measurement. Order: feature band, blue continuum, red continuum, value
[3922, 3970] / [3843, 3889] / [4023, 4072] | 9.3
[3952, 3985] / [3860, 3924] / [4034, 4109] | 6.8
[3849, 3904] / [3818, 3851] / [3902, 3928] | -1.2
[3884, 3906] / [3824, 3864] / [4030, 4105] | 1.4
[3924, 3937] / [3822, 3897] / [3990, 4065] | 3.0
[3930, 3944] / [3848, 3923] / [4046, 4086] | 3.8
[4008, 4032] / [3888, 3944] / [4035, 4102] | -3.1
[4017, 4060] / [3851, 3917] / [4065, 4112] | -3.1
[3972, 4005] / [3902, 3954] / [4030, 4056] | -0.4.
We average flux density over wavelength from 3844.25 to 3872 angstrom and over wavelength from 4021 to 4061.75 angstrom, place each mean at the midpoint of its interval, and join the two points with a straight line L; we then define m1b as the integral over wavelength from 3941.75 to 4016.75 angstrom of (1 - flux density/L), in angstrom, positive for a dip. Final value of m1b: 6.6 angstrom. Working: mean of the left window 36.3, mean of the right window 39.4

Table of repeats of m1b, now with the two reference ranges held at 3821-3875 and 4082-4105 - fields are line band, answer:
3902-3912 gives -0.80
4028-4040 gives -1.40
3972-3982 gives 1.79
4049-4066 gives -1.98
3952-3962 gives 0.15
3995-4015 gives -4.22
